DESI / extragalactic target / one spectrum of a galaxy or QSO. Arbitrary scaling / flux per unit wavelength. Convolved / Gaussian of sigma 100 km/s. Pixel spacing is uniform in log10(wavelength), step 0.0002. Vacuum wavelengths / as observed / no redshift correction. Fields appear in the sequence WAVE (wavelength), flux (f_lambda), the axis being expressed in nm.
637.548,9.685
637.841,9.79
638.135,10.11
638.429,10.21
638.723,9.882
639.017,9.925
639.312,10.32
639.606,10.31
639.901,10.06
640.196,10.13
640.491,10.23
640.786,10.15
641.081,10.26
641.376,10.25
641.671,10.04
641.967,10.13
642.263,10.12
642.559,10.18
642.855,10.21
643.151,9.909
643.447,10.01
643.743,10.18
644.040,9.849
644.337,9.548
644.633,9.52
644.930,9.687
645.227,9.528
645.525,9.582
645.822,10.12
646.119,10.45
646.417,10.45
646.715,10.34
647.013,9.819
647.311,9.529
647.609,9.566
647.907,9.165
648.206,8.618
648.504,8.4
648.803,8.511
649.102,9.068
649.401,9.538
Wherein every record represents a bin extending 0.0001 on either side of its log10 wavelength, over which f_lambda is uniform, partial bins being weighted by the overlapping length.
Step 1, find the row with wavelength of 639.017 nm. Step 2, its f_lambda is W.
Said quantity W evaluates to 9.925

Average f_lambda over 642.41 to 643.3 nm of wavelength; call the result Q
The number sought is 10.1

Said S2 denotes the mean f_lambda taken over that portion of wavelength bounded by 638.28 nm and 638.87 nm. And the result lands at 10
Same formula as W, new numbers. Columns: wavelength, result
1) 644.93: 9.687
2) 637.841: 9.79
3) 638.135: 10.11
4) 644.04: 9.849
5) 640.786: 10.15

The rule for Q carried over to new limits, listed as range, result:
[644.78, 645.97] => 9.73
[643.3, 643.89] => 10.1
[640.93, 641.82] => 10.2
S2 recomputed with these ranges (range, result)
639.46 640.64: 10.2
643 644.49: 9.9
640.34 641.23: 10.2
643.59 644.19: 10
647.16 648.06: 9.42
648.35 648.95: 8.46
